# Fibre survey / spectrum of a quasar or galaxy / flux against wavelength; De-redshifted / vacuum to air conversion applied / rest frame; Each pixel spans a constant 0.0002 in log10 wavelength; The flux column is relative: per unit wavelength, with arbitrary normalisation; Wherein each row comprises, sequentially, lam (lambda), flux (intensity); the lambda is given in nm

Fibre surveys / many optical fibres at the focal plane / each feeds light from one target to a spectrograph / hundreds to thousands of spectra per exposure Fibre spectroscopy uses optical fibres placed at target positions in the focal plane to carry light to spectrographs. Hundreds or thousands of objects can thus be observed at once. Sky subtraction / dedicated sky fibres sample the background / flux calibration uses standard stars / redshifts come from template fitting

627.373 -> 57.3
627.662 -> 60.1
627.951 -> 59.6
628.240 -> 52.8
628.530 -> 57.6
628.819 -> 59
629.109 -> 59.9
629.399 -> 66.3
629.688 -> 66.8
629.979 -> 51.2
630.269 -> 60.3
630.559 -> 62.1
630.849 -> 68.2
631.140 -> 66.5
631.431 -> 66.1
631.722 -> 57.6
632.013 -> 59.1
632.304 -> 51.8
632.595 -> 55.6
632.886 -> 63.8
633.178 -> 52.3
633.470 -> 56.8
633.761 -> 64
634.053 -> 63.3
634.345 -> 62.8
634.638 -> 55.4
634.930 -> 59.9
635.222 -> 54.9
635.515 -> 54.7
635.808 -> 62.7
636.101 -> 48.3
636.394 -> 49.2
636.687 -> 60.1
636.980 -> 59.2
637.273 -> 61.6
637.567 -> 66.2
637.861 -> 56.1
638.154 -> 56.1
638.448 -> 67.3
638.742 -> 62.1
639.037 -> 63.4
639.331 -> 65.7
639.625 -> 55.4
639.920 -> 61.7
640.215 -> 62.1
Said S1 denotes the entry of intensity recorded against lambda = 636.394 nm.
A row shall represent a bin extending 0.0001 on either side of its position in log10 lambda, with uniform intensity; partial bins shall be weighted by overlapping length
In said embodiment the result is 49.2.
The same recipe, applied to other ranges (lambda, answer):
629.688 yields 66.8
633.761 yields 64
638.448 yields 67.3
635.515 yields 54.7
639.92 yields 61.7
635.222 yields 54.9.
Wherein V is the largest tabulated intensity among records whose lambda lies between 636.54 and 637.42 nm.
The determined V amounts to 61.6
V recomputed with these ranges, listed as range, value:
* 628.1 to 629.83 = 66.8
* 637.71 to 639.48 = 67.3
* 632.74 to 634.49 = 64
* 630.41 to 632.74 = 68.2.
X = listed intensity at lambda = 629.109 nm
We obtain 59.9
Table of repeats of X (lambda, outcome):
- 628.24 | 52.8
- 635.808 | 62.7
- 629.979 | 51.2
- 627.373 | 57.3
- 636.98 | 59.2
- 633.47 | 56.8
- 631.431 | 66.1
